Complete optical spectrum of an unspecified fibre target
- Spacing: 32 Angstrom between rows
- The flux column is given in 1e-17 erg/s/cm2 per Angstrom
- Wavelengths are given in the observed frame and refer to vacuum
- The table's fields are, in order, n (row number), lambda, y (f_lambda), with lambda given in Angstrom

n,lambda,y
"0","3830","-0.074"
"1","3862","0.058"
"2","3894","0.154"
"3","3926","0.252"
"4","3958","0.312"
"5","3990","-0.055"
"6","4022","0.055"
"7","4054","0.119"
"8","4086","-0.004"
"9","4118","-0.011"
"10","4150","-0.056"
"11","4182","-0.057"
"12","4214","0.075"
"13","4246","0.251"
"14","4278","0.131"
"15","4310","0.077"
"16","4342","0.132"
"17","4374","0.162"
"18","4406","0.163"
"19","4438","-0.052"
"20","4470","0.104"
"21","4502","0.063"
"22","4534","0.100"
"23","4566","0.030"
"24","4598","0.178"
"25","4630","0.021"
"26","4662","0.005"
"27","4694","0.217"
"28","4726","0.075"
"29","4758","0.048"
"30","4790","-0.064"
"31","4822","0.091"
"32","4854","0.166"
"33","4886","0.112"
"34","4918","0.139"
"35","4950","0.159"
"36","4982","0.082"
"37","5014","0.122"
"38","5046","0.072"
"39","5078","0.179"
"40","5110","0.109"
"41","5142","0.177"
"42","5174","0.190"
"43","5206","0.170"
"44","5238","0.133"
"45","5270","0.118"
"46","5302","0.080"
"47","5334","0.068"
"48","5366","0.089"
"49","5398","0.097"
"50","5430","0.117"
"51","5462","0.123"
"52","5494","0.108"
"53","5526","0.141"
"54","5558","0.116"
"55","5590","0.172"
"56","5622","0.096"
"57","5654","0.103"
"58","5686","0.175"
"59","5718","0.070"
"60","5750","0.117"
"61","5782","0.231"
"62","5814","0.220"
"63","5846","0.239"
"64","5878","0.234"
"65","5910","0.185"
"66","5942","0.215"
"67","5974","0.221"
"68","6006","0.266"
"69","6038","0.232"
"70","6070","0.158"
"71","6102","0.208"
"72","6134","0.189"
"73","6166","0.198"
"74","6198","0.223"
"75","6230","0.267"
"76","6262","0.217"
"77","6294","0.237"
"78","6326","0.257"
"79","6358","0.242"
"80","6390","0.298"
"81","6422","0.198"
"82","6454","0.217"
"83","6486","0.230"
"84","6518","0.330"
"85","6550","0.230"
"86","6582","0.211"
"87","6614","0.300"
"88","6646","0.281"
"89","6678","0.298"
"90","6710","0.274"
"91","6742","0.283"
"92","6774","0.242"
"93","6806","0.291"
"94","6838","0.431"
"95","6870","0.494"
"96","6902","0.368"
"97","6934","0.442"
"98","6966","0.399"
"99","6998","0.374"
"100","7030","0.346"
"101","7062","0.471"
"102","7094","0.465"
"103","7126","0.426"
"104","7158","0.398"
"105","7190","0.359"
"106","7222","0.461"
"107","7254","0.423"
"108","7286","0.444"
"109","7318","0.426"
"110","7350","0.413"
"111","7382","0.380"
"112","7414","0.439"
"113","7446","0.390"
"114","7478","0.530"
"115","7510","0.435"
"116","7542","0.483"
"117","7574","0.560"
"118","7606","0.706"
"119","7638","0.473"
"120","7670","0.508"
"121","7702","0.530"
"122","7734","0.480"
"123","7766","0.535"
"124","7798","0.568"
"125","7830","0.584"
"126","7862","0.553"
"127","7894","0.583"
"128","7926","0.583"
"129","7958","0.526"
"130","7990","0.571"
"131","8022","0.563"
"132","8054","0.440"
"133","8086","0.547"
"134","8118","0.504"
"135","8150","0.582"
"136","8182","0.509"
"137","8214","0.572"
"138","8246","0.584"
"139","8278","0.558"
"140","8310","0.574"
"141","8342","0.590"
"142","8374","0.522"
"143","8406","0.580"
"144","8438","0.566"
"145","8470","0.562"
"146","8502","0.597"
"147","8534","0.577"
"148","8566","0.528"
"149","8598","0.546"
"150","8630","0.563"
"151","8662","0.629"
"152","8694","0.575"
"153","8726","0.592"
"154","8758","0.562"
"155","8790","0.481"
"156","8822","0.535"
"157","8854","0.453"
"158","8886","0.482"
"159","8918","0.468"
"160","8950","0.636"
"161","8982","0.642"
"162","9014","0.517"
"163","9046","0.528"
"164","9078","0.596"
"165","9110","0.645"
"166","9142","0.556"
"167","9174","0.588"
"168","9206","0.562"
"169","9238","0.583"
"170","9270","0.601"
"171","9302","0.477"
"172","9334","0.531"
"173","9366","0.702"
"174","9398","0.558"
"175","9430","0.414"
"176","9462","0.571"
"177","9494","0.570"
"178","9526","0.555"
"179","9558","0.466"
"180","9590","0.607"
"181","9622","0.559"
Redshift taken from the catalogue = 0.71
